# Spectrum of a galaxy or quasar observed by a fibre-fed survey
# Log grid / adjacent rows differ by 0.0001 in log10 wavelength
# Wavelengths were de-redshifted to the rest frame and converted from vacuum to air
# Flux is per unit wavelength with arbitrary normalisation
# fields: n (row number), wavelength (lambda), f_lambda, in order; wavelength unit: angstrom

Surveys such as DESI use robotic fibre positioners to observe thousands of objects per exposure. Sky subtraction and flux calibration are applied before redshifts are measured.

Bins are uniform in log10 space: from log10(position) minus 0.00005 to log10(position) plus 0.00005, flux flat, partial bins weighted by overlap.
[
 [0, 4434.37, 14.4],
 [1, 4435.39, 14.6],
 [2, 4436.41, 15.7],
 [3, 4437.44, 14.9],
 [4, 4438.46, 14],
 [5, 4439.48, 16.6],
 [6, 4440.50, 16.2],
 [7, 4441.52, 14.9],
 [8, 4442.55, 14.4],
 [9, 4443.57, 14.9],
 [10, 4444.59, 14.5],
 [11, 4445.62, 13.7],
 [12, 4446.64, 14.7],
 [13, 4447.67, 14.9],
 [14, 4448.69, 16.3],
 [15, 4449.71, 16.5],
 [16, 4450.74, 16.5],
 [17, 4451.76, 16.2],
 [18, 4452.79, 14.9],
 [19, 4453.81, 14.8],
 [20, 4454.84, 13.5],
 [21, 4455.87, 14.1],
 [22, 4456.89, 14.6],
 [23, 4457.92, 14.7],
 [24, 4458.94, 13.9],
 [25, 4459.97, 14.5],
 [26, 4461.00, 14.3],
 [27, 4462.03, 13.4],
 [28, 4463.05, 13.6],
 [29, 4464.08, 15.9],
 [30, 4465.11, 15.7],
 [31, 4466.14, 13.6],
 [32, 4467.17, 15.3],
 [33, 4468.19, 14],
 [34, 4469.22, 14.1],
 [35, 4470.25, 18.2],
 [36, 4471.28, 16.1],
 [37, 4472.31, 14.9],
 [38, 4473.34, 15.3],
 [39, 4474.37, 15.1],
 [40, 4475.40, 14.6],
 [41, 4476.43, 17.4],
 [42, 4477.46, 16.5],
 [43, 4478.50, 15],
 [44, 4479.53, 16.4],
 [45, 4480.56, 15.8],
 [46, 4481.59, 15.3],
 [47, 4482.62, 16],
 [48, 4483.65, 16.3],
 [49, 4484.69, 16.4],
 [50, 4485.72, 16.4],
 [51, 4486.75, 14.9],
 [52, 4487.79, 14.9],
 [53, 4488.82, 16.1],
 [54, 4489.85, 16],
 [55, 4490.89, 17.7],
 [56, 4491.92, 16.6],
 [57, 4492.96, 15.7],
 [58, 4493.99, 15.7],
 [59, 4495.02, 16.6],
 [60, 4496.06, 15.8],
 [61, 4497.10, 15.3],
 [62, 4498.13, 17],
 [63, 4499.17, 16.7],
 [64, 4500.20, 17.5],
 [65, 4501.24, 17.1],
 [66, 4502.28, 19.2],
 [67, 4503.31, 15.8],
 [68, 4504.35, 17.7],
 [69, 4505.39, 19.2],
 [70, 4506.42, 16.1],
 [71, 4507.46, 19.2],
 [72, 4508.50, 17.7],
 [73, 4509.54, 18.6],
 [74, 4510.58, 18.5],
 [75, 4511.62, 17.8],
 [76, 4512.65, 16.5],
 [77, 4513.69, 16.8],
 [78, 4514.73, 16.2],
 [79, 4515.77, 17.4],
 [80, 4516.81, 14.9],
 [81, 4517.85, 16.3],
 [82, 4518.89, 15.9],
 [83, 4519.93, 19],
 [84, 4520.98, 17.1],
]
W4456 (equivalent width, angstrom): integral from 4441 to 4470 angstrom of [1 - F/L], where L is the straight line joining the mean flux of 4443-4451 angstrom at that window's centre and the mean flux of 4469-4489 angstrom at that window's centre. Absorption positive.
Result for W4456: 1.1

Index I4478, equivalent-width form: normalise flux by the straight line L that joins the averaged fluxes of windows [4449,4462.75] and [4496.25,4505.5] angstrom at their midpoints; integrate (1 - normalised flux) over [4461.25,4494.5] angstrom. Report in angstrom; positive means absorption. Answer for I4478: 0.72 angstrom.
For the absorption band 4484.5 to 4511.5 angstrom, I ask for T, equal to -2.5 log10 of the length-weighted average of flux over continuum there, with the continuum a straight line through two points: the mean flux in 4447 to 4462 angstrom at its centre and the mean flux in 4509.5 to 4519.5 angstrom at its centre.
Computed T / -0.04 mag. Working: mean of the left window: 14.9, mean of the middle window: 16.9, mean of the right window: 16.8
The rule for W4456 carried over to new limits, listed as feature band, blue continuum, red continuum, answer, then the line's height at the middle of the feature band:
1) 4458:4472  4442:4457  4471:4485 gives 0.54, 15.4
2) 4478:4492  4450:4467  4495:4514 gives 0.21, 16.2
